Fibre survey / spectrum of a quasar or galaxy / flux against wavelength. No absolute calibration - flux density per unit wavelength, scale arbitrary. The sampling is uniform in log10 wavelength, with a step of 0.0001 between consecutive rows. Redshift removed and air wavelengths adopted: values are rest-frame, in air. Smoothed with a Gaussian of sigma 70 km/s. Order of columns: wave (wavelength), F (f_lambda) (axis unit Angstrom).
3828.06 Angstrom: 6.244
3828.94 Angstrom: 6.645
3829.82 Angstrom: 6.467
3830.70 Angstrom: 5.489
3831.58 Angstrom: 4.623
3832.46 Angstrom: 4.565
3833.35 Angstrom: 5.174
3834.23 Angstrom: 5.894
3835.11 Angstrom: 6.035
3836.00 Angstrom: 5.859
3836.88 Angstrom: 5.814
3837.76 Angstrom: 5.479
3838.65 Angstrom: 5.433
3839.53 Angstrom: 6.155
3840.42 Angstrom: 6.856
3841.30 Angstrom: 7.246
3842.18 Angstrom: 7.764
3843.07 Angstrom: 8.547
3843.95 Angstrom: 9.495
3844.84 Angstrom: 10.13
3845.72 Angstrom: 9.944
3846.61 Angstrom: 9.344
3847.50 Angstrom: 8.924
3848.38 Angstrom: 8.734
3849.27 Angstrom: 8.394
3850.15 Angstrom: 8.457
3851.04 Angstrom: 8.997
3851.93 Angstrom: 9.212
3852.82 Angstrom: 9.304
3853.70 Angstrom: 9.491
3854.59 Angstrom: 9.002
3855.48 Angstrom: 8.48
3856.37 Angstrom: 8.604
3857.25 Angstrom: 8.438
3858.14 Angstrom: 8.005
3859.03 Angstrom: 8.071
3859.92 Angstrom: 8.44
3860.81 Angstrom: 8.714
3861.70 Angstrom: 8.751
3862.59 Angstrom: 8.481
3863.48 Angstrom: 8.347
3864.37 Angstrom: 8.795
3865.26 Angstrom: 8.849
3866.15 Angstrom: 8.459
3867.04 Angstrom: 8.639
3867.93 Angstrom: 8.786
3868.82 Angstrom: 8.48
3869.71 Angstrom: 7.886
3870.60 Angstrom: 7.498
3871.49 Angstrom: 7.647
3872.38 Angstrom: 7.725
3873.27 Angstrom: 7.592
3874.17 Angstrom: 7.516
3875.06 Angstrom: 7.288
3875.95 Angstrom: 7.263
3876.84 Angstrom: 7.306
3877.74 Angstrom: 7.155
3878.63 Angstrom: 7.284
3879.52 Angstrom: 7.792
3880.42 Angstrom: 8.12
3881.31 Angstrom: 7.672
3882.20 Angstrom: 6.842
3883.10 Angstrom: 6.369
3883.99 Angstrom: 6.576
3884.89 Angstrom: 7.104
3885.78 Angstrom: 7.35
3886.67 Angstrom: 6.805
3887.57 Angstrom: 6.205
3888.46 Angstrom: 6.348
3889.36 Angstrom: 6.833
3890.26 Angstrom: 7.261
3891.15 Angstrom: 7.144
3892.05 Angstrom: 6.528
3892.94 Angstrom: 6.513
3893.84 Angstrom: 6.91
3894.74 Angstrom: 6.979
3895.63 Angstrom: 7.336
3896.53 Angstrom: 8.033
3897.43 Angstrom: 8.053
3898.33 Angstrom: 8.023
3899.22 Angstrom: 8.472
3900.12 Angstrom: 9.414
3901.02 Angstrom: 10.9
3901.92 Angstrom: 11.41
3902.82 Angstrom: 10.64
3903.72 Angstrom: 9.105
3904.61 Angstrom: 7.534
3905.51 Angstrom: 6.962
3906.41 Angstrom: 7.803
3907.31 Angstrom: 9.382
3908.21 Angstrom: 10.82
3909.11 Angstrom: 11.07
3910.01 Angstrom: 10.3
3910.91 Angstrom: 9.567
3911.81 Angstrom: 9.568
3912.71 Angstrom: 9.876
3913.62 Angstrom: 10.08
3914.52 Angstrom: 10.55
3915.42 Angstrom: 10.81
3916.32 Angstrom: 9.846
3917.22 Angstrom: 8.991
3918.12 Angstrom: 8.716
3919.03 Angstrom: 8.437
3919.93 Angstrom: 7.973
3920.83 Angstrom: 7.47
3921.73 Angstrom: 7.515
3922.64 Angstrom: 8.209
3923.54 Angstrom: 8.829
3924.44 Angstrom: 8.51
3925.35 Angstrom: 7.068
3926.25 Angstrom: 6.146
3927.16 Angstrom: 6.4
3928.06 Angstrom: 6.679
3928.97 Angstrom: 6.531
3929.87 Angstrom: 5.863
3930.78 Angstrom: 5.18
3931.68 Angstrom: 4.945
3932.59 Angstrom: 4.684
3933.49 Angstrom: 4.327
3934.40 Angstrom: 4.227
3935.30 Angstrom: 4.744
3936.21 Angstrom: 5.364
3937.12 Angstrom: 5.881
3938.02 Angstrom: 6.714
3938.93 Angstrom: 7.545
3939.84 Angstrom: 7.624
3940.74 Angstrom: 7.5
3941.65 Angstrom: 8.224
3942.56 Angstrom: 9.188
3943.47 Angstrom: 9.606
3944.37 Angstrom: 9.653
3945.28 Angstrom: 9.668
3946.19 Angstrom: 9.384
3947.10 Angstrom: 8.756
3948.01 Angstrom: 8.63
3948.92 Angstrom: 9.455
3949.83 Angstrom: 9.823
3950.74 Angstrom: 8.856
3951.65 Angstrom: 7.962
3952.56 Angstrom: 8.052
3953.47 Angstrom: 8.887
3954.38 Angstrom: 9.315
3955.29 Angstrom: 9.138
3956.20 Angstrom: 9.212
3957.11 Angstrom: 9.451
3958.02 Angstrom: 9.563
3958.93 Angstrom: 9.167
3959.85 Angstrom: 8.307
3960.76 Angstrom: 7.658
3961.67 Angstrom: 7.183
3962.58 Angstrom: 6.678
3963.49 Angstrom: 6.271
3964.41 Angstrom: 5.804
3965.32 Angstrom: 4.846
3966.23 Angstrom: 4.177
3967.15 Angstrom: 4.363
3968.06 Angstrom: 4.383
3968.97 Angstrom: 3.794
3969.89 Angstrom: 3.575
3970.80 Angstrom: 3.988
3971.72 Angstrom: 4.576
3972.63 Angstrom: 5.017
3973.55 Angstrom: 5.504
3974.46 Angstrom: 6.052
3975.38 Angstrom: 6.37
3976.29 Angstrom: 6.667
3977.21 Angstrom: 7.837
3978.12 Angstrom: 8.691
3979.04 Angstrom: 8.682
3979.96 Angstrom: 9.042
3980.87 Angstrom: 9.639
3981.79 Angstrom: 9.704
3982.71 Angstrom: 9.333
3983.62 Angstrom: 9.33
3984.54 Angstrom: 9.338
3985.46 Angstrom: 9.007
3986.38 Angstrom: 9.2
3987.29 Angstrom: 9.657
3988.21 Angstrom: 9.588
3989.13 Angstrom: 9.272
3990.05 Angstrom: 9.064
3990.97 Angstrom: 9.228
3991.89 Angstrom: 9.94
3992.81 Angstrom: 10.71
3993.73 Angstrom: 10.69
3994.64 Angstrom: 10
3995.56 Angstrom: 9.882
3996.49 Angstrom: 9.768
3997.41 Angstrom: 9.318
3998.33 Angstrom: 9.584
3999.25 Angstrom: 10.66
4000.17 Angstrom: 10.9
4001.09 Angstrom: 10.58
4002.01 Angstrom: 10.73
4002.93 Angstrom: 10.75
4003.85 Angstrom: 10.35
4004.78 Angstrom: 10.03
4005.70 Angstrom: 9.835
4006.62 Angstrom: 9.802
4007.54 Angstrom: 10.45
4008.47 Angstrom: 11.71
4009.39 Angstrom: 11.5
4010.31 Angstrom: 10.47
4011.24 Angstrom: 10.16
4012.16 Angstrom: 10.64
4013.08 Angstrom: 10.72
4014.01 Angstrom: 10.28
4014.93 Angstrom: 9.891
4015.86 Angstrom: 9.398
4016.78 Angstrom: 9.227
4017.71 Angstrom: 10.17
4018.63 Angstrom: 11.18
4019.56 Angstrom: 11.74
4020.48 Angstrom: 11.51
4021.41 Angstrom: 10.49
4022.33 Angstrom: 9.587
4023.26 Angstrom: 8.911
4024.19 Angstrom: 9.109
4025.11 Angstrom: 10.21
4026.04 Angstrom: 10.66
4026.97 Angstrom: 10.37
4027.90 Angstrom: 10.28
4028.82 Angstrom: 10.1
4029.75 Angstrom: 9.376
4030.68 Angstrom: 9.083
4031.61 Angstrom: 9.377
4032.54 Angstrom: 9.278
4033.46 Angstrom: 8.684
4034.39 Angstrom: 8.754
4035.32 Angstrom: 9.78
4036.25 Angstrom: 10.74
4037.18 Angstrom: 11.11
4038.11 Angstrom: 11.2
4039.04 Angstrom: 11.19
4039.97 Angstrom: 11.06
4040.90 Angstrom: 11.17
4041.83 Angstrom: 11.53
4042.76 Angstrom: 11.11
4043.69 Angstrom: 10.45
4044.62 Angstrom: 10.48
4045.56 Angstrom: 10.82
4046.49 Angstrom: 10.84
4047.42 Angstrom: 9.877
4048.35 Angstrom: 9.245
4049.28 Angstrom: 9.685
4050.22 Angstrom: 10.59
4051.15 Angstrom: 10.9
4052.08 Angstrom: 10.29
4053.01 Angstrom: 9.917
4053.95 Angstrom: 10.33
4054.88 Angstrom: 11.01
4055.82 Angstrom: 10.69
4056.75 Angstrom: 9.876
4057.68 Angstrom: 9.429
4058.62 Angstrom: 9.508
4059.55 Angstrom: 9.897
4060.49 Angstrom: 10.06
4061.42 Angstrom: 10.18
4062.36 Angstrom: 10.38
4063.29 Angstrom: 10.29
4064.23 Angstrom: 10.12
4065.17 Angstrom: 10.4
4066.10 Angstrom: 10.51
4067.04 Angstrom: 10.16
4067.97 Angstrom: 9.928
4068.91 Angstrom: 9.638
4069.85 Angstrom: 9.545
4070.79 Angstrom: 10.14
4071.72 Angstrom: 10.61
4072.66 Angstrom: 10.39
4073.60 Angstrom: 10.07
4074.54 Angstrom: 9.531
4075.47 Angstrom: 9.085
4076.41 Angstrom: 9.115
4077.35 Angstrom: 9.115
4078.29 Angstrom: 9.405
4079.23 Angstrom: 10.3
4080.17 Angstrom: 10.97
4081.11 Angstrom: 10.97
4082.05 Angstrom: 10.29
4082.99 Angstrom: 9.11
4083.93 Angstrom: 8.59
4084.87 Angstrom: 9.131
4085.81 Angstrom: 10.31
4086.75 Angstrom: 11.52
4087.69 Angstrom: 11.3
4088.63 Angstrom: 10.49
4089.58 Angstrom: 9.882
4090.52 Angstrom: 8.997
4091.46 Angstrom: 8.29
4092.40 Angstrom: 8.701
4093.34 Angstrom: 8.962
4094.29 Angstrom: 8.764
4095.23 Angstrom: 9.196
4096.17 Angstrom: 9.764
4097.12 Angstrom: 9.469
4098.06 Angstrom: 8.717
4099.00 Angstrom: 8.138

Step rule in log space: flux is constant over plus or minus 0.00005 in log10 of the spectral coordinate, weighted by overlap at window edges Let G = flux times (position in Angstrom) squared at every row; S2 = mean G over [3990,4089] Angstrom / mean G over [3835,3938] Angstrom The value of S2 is 1.40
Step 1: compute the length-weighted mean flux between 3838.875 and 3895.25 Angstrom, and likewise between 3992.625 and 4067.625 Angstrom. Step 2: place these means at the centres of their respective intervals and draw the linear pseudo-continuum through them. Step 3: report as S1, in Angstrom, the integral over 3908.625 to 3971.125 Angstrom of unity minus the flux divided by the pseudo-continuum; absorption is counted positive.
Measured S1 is 9.1 Angstrom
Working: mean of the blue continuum 7.92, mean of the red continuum 10.3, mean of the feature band 7.64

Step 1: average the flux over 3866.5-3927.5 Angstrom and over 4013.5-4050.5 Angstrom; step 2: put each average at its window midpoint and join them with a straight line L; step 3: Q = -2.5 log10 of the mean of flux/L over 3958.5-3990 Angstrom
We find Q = 0.29 mag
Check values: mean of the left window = 8.14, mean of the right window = 10.2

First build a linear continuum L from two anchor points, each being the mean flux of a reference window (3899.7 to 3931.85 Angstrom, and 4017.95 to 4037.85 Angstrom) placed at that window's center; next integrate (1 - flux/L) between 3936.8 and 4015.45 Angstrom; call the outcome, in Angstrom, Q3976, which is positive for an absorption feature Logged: 6.71 Angstrom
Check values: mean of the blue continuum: 8.61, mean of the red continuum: 10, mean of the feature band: 8.6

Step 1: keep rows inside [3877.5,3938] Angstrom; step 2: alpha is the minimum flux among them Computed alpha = 4.227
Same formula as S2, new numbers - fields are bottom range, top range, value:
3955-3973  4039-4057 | 1.74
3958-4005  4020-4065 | 1.29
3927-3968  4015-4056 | 1.46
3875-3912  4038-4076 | 1.39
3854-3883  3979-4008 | 1.30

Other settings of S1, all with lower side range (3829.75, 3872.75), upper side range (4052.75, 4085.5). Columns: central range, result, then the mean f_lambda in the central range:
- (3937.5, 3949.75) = 0.2 Angstrom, 8.63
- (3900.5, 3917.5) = -2.7 Angstrom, 9.75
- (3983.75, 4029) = -3.7 Angstrom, 10.1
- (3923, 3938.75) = 4.7 Angstrom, 6.04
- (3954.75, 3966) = 1.5 Angstrom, 7.71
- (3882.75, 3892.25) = 1.6 Angstrom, 6.79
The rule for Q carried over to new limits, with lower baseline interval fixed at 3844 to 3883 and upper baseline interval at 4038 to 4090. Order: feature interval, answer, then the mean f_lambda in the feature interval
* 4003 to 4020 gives -0.08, 10.4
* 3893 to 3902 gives 0.04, 8.34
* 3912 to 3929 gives 0.06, 8.41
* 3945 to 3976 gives 0.28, 7.15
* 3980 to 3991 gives 0.01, 9.36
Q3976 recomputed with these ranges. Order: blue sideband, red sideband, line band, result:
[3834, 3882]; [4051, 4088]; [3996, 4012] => -1.6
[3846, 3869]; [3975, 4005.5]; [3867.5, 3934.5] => 8.4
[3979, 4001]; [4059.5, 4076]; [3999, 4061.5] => -2.7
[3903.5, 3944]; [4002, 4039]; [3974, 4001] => 0.5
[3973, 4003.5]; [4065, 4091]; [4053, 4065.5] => -0.4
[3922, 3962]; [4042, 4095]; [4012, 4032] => -2.1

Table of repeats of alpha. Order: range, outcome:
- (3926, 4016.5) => 3.575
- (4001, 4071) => 8.684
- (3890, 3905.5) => 6.513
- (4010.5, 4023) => 9.227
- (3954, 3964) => 6.271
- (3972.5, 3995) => 5.017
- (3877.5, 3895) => 6.205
